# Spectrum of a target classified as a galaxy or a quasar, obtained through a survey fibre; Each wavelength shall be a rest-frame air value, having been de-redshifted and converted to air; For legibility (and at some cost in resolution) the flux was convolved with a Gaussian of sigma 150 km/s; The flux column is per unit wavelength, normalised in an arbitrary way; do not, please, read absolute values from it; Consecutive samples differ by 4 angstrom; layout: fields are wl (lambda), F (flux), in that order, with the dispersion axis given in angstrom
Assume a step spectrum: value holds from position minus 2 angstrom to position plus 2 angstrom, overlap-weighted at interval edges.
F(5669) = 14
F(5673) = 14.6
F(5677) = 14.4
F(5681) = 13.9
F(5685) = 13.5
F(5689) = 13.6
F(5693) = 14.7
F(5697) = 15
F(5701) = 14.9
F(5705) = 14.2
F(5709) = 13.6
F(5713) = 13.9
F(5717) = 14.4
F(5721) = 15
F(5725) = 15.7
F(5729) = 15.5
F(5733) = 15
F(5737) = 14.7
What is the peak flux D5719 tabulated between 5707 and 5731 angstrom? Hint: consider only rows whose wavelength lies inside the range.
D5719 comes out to 15.7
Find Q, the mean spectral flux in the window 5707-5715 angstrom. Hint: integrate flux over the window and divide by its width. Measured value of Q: 13.8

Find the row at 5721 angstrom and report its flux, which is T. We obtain 15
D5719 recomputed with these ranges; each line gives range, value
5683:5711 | 15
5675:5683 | 14.4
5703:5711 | 14.2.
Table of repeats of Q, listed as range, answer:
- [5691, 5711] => 14.5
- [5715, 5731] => 15.1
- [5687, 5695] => 14.1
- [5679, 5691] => 13.7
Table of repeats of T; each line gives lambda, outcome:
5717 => 14.4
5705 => 14.2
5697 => 15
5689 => 13.6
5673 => 14.6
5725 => 15.7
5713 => 13.9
